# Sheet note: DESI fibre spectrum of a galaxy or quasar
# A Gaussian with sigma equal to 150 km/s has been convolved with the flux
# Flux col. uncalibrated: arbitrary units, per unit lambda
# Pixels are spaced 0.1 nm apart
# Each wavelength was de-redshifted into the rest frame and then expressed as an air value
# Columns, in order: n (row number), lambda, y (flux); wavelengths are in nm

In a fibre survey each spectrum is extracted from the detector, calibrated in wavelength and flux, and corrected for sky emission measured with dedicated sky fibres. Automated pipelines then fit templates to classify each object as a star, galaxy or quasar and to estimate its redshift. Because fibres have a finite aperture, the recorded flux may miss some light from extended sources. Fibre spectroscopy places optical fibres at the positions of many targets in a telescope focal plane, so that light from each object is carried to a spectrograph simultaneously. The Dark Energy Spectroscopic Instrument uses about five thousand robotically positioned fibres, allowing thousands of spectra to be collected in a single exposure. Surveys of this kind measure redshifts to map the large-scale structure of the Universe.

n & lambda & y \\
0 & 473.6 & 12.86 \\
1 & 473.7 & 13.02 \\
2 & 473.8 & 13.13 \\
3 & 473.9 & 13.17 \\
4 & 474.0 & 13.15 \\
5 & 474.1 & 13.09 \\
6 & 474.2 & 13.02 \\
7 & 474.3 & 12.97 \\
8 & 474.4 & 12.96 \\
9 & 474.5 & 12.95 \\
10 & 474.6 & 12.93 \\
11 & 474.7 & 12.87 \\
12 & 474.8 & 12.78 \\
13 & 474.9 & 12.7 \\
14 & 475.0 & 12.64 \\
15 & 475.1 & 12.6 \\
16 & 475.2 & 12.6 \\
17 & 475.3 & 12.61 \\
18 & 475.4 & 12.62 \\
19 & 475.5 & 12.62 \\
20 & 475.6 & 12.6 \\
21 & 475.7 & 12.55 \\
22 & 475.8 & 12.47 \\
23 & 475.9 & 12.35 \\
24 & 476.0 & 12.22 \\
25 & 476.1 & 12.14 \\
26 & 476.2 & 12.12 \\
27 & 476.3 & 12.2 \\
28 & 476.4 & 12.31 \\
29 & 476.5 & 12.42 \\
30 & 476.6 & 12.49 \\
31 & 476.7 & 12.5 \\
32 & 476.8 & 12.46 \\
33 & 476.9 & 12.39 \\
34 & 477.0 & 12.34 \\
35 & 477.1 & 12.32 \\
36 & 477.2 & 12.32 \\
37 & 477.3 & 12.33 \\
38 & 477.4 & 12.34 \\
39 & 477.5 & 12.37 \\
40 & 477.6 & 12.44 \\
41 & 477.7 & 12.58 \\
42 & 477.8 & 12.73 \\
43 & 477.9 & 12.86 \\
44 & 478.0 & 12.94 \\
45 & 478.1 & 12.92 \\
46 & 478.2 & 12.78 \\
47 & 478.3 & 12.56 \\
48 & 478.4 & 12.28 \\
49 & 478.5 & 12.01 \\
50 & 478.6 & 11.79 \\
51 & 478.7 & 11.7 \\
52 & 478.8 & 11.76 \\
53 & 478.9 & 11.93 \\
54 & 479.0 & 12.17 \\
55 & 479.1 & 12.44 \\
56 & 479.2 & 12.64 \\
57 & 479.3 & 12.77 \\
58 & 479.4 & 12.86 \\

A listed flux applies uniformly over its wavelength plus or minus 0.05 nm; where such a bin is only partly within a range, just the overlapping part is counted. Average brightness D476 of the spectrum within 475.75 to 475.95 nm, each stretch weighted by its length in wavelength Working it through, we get 12.4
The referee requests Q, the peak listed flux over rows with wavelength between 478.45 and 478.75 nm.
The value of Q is 12.01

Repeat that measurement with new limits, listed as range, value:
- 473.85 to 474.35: 13.17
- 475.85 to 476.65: 12.49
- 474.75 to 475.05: 12.78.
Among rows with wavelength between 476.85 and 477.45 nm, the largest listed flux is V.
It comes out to 12.39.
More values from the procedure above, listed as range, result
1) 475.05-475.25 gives 12.6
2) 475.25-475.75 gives 12.62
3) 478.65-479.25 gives 12.64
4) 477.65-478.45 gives 12.94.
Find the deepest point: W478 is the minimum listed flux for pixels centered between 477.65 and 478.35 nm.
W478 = 12.56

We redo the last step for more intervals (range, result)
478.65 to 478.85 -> 11.7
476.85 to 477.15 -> 12.32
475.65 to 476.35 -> 12.12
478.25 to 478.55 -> 12.01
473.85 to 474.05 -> 13.15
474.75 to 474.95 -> 12.7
